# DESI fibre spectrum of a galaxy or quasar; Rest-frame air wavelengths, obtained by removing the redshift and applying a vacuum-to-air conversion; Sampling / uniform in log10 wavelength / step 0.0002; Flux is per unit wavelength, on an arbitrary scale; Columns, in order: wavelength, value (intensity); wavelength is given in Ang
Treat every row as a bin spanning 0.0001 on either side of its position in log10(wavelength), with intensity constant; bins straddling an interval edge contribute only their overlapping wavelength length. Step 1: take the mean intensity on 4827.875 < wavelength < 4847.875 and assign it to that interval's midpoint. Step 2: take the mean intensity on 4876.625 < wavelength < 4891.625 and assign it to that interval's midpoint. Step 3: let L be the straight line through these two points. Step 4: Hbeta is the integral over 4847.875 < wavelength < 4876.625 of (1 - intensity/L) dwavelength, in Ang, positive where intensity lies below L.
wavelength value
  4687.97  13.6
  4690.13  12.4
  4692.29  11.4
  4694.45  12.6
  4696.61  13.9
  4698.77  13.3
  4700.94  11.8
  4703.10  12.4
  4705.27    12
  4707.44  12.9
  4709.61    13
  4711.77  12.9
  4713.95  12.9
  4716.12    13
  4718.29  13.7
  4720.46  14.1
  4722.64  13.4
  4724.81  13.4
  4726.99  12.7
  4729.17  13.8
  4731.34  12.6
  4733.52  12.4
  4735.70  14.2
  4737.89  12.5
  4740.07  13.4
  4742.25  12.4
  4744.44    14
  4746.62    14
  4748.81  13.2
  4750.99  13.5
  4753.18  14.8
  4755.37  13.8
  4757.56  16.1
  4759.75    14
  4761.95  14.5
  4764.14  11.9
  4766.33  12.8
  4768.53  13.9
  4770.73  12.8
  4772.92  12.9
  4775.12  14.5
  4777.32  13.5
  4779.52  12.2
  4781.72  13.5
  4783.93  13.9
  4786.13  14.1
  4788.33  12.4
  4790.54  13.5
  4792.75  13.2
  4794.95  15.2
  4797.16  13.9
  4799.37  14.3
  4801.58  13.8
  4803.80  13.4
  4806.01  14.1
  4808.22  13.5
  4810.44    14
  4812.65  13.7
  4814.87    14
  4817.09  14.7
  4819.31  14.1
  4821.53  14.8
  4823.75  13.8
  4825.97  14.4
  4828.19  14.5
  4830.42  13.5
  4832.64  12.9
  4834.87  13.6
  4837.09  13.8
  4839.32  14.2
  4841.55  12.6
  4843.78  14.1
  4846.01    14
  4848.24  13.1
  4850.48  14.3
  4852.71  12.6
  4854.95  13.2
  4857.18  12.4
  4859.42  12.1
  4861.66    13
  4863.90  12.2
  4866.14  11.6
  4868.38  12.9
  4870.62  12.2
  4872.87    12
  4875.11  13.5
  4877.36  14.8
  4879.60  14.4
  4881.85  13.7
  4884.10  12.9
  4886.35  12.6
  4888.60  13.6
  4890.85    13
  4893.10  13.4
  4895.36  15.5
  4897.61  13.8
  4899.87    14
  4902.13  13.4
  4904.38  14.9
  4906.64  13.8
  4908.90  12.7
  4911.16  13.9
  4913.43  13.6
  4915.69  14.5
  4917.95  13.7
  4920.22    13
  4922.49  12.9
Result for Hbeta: 1.9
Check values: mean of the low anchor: 13.6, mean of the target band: 12.7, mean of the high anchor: 13.6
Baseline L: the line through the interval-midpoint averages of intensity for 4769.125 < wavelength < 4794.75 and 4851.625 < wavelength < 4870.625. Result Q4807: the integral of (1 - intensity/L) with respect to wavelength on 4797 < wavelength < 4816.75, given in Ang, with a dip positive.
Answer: -1.2 Ang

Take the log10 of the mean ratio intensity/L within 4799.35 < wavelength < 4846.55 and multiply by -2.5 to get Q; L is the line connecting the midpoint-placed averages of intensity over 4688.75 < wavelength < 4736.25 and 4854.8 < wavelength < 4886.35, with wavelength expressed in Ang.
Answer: -0.08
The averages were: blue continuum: 12.9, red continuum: 12.9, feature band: 13.9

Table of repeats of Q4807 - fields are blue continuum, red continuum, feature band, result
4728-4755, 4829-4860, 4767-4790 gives 0.04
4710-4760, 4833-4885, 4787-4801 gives -0.43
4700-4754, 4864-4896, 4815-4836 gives -1.32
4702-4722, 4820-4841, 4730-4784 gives -0.57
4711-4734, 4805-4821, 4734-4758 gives -0.53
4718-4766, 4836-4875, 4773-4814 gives -1.24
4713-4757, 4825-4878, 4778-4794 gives 0.06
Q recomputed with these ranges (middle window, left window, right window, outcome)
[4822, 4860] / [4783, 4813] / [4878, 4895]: 0.01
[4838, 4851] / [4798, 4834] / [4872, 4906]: 0.01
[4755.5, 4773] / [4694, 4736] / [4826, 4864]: -0.04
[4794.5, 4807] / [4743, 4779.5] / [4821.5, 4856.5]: -0.03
